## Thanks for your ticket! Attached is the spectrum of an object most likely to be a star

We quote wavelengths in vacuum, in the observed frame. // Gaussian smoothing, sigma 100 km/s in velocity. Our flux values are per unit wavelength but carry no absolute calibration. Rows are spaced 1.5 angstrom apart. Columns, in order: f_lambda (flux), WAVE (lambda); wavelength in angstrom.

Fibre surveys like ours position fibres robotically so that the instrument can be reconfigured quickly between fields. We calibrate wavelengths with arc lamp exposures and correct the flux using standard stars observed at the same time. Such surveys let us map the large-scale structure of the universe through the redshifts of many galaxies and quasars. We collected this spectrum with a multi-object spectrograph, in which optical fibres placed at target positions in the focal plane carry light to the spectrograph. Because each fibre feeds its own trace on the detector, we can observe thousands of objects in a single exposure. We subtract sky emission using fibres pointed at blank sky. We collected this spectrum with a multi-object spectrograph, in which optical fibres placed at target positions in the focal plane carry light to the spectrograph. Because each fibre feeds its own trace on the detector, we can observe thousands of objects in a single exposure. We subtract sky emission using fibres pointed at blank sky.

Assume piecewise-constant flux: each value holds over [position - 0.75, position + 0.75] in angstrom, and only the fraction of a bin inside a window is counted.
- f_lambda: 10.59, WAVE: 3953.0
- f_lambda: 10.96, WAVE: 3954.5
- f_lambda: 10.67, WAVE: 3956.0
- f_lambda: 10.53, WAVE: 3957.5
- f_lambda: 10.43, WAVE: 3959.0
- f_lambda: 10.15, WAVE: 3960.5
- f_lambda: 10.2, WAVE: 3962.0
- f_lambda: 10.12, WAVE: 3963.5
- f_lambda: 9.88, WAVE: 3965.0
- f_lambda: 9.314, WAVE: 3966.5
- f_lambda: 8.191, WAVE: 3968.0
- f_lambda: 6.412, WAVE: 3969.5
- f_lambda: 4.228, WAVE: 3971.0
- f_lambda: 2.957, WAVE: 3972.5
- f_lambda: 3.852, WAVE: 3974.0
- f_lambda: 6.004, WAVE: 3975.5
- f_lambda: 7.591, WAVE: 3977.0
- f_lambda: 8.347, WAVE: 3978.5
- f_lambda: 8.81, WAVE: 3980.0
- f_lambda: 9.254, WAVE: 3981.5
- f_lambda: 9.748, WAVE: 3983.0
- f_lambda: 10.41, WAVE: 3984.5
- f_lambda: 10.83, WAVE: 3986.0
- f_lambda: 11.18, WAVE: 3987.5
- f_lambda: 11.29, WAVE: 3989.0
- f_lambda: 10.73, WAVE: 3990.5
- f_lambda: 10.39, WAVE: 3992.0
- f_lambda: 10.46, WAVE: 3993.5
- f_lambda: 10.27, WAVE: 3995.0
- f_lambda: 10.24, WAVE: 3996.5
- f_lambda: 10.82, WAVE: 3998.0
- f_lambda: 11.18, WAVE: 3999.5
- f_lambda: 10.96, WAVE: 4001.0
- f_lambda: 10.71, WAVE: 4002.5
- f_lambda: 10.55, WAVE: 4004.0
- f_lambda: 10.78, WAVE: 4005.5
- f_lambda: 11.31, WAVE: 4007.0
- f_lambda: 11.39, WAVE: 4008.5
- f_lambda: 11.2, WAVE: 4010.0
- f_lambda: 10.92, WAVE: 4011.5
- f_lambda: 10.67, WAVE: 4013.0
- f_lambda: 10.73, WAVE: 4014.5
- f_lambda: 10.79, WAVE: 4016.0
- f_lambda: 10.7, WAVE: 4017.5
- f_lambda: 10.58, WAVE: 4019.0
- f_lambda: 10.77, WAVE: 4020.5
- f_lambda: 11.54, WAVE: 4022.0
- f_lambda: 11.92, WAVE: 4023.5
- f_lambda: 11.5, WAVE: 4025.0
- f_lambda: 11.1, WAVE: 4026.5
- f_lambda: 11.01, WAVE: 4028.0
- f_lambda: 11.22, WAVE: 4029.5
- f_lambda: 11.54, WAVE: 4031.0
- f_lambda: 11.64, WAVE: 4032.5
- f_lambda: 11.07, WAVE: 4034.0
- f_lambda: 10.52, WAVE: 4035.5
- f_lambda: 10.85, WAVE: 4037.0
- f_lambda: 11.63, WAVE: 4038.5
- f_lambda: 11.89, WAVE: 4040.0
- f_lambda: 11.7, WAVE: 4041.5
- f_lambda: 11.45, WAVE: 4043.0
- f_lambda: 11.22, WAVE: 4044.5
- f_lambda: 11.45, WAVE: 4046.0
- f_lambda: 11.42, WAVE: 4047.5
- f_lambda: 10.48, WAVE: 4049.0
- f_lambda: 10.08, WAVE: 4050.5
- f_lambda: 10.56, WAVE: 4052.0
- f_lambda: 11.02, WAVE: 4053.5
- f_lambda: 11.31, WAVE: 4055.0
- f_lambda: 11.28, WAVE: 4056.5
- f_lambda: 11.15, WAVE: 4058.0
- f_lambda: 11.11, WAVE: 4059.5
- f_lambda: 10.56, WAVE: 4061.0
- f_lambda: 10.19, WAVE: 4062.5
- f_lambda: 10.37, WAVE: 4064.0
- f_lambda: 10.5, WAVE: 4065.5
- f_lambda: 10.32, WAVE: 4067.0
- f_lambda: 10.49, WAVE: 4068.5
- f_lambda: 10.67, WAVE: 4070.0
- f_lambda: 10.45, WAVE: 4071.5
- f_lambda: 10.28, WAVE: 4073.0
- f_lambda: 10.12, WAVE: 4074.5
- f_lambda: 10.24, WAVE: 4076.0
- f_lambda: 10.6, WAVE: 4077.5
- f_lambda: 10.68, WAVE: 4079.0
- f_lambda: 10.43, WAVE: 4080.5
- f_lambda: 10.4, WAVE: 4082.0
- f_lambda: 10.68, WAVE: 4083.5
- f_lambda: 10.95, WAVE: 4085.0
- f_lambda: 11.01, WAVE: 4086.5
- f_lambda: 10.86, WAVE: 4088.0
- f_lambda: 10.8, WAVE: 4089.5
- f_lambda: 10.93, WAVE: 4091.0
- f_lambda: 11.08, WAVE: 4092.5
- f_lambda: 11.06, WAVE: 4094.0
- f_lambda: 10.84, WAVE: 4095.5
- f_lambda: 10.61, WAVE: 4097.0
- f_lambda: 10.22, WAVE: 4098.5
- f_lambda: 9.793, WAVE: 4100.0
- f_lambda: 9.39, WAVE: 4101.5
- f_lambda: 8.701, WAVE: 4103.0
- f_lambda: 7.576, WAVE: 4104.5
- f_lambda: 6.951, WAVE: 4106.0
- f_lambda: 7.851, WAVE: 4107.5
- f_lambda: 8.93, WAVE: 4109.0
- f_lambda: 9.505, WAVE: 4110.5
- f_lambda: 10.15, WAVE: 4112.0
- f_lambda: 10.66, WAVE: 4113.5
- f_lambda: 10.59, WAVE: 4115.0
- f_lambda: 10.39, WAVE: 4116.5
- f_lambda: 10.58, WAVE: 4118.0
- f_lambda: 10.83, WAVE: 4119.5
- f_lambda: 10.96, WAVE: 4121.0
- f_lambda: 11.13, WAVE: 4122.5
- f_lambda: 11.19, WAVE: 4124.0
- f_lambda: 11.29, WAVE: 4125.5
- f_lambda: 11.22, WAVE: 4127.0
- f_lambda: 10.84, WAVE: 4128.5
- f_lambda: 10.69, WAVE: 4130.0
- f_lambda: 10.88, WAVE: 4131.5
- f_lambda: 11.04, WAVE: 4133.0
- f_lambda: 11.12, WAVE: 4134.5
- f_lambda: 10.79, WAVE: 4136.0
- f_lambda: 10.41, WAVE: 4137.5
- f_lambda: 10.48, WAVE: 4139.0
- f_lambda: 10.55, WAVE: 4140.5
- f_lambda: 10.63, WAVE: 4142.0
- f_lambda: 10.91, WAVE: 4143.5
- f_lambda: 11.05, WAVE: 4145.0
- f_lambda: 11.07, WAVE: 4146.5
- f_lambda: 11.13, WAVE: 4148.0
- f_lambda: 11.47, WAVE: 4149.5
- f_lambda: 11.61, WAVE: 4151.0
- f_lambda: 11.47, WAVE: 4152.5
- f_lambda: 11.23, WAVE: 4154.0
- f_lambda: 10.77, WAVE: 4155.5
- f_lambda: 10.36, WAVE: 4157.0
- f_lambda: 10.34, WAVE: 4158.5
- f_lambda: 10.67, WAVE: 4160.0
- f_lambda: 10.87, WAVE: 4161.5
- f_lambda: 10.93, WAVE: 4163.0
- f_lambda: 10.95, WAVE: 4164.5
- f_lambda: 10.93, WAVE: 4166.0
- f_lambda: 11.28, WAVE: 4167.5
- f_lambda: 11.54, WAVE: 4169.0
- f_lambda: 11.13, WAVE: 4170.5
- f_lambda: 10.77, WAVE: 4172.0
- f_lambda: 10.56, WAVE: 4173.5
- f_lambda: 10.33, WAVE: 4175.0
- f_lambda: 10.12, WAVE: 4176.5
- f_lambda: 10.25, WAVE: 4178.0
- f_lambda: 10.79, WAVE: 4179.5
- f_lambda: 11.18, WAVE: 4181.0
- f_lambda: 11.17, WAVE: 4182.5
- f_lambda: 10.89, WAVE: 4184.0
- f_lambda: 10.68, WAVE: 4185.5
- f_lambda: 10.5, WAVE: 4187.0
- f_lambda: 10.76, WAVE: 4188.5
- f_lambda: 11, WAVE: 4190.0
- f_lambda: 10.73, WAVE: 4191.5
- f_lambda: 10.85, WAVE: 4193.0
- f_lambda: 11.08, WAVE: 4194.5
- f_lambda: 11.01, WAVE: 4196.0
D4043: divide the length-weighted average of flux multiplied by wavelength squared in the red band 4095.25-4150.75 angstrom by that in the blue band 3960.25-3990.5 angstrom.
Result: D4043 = 1.31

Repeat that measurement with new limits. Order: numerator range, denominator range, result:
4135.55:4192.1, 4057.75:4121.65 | 1.10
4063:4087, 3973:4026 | 1.07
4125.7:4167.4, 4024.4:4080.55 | 1.05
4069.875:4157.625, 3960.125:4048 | 1.09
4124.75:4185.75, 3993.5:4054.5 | 1.05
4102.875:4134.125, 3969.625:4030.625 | 1.08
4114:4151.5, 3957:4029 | 1.18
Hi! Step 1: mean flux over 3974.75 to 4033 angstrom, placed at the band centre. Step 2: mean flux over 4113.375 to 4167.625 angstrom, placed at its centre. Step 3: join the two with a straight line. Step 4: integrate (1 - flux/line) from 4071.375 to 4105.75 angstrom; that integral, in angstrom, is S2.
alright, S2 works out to 1.5 angstrom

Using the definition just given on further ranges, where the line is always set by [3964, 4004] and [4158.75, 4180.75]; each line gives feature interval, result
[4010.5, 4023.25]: -2.1 angstrom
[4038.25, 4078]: -4.5 angstrom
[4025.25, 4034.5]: -1.8 angstrom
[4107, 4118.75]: 0.4 angstrom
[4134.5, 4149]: -0.4 angstrom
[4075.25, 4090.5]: -1.1 angstrom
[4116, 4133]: -0.9 angstrom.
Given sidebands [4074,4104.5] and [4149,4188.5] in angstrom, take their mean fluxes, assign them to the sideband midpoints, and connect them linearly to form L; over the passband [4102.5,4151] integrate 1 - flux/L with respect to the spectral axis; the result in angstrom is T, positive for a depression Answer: 1.1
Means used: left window 10.4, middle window 10.4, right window 10.9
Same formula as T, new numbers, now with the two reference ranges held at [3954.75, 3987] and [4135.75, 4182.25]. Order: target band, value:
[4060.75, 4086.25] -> -1.7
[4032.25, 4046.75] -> -3.0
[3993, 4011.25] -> -3.9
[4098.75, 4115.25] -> 1.8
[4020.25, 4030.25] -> -2.3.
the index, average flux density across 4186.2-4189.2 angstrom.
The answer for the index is 10.6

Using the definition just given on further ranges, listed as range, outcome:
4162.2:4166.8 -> 10.9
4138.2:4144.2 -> 10.6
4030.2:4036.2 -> 11.2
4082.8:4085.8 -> 10.8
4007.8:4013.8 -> 11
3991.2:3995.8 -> 10.4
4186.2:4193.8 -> 10.8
